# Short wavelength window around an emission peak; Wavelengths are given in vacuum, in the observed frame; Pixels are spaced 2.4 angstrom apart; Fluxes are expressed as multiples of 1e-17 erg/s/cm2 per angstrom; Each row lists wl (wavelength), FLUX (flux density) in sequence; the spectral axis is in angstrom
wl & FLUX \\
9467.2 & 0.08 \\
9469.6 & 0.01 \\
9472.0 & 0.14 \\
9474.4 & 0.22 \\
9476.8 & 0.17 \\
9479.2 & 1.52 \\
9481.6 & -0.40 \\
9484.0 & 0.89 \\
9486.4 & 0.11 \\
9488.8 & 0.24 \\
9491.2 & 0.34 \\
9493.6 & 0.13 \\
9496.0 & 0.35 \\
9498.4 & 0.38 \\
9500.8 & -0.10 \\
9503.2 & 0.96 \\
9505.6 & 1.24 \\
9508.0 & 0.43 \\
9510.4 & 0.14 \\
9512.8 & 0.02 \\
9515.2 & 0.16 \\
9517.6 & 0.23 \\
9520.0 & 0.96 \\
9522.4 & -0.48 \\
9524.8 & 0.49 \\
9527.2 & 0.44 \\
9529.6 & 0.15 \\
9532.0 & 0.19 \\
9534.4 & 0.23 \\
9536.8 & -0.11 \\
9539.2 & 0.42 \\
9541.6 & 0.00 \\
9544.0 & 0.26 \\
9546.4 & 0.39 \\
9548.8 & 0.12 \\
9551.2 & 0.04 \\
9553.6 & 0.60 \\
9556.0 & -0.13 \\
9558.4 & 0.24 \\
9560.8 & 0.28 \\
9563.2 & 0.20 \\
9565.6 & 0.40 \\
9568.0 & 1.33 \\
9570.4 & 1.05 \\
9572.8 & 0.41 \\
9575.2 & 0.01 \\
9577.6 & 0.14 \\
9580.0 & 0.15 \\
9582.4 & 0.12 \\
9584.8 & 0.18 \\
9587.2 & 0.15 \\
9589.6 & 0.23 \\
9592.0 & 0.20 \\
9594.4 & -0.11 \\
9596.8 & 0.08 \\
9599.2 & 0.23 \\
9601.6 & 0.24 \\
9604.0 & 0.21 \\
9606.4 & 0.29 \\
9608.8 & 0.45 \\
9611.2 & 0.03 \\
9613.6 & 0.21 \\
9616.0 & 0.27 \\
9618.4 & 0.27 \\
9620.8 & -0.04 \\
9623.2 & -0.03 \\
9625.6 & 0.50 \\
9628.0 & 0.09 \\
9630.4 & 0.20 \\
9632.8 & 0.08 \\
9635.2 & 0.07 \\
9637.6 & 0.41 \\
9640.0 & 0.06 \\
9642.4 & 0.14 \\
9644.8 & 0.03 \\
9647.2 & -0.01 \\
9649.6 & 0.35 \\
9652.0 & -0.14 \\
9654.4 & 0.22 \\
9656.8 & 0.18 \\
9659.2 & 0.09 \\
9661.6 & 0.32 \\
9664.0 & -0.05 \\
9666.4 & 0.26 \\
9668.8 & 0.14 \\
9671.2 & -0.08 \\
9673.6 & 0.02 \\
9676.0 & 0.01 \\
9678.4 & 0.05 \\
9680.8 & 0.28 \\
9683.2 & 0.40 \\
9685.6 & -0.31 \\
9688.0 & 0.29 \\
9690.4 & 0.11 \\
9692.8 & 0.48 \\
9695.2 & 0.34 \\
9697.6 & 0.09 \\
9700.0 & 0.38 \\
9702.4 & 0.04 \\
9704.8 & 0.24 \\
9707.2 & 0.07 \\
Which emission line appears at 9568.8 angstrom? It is H-beta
